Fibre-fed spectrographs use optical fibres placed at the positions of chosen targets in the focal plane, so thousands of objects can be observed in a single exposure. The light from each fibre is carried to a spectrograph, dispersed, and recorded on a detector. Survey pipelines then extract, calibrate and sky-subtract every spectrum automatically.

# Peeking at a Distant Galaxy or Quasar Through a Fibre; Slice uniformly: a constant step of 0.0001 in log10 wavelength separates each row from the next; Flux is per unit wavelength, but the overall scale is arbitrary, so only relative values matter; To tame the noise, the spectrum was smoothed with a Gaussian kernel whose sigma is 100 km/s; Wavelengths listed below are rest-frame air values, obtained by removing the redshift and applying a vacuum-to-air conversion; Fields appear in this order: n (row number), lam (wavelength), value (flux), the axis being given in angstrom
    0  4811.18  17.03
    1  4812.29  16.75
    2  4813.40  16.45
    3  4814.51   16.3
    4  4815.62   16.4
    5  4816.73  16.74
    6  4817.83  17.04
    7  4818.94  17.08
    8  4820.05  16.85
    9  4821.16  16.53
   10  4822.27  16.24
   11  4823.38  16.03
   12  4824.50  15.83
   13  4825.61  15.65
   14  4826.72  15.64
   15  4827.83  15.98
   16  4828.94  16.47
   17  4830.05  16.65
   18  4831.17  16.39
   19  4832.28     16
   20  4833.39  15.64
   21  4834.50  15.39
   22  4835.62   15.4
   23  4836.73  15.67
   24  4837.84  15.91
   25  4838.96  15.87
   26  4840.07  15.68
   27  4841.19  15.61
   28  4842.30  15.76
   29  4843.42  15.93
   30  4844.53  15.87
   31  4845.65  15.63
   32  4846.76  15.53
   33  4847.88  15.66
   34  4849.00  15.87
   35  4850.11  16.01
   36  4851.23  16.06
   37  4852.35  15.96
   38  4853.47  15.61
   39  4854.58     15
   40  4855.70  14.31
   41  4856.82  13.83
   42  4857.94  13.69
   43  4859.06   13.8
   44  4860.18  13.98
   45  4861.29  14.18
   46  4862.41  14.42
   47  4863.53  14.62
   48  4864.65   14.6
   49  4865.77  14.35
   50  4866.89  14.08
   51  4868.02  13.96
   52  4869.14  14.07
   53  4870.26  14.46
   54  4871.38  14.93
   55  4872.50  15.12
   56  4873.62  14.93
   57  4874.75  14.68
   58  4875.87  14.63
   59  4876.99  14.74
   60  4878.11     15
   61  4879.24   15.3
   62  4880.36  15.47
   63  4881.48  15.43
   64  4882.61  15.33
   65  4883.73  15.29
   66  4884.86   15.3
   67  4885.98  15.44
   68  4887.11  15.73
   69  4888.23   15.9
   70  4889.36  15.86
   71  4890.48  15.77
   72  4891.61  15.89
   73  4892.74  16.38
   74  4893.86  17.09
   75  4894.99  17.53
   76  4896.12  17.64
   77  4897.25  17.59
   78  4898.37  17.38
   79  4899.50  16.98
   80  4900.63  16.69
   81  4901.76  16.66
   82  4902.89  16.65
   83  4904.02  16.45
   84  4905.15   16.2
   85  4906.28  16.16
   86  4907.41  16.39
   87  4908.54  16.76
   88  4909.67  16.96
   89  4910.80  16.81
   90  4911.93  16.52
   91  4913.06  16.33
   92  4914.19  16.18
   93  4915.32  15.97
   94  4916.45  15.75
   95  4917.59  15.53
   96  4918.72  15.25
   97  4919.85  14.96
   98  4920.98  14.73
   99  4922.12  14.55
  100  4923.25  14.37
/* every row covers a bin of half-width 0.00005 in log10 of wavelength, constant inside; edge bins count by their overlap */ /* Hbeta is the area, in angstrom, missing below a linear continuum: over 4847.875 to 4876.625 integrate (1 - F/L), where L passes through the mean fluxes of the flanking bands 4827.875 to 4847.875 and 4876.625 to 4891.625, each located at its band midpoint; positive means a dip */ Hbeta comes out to 1.7 angstrom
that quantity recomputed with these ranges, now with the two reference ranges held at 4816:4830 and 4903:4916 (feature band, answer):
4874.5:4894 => 1.10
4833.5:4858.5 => 1.39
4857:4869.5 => 1.71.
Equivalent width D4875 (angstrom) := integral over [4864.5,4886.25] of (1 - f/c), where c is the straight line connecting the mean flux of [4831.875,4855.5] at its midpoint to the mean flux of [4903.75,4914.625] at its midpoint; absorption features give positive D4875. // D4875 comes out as 1.7 angstrom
